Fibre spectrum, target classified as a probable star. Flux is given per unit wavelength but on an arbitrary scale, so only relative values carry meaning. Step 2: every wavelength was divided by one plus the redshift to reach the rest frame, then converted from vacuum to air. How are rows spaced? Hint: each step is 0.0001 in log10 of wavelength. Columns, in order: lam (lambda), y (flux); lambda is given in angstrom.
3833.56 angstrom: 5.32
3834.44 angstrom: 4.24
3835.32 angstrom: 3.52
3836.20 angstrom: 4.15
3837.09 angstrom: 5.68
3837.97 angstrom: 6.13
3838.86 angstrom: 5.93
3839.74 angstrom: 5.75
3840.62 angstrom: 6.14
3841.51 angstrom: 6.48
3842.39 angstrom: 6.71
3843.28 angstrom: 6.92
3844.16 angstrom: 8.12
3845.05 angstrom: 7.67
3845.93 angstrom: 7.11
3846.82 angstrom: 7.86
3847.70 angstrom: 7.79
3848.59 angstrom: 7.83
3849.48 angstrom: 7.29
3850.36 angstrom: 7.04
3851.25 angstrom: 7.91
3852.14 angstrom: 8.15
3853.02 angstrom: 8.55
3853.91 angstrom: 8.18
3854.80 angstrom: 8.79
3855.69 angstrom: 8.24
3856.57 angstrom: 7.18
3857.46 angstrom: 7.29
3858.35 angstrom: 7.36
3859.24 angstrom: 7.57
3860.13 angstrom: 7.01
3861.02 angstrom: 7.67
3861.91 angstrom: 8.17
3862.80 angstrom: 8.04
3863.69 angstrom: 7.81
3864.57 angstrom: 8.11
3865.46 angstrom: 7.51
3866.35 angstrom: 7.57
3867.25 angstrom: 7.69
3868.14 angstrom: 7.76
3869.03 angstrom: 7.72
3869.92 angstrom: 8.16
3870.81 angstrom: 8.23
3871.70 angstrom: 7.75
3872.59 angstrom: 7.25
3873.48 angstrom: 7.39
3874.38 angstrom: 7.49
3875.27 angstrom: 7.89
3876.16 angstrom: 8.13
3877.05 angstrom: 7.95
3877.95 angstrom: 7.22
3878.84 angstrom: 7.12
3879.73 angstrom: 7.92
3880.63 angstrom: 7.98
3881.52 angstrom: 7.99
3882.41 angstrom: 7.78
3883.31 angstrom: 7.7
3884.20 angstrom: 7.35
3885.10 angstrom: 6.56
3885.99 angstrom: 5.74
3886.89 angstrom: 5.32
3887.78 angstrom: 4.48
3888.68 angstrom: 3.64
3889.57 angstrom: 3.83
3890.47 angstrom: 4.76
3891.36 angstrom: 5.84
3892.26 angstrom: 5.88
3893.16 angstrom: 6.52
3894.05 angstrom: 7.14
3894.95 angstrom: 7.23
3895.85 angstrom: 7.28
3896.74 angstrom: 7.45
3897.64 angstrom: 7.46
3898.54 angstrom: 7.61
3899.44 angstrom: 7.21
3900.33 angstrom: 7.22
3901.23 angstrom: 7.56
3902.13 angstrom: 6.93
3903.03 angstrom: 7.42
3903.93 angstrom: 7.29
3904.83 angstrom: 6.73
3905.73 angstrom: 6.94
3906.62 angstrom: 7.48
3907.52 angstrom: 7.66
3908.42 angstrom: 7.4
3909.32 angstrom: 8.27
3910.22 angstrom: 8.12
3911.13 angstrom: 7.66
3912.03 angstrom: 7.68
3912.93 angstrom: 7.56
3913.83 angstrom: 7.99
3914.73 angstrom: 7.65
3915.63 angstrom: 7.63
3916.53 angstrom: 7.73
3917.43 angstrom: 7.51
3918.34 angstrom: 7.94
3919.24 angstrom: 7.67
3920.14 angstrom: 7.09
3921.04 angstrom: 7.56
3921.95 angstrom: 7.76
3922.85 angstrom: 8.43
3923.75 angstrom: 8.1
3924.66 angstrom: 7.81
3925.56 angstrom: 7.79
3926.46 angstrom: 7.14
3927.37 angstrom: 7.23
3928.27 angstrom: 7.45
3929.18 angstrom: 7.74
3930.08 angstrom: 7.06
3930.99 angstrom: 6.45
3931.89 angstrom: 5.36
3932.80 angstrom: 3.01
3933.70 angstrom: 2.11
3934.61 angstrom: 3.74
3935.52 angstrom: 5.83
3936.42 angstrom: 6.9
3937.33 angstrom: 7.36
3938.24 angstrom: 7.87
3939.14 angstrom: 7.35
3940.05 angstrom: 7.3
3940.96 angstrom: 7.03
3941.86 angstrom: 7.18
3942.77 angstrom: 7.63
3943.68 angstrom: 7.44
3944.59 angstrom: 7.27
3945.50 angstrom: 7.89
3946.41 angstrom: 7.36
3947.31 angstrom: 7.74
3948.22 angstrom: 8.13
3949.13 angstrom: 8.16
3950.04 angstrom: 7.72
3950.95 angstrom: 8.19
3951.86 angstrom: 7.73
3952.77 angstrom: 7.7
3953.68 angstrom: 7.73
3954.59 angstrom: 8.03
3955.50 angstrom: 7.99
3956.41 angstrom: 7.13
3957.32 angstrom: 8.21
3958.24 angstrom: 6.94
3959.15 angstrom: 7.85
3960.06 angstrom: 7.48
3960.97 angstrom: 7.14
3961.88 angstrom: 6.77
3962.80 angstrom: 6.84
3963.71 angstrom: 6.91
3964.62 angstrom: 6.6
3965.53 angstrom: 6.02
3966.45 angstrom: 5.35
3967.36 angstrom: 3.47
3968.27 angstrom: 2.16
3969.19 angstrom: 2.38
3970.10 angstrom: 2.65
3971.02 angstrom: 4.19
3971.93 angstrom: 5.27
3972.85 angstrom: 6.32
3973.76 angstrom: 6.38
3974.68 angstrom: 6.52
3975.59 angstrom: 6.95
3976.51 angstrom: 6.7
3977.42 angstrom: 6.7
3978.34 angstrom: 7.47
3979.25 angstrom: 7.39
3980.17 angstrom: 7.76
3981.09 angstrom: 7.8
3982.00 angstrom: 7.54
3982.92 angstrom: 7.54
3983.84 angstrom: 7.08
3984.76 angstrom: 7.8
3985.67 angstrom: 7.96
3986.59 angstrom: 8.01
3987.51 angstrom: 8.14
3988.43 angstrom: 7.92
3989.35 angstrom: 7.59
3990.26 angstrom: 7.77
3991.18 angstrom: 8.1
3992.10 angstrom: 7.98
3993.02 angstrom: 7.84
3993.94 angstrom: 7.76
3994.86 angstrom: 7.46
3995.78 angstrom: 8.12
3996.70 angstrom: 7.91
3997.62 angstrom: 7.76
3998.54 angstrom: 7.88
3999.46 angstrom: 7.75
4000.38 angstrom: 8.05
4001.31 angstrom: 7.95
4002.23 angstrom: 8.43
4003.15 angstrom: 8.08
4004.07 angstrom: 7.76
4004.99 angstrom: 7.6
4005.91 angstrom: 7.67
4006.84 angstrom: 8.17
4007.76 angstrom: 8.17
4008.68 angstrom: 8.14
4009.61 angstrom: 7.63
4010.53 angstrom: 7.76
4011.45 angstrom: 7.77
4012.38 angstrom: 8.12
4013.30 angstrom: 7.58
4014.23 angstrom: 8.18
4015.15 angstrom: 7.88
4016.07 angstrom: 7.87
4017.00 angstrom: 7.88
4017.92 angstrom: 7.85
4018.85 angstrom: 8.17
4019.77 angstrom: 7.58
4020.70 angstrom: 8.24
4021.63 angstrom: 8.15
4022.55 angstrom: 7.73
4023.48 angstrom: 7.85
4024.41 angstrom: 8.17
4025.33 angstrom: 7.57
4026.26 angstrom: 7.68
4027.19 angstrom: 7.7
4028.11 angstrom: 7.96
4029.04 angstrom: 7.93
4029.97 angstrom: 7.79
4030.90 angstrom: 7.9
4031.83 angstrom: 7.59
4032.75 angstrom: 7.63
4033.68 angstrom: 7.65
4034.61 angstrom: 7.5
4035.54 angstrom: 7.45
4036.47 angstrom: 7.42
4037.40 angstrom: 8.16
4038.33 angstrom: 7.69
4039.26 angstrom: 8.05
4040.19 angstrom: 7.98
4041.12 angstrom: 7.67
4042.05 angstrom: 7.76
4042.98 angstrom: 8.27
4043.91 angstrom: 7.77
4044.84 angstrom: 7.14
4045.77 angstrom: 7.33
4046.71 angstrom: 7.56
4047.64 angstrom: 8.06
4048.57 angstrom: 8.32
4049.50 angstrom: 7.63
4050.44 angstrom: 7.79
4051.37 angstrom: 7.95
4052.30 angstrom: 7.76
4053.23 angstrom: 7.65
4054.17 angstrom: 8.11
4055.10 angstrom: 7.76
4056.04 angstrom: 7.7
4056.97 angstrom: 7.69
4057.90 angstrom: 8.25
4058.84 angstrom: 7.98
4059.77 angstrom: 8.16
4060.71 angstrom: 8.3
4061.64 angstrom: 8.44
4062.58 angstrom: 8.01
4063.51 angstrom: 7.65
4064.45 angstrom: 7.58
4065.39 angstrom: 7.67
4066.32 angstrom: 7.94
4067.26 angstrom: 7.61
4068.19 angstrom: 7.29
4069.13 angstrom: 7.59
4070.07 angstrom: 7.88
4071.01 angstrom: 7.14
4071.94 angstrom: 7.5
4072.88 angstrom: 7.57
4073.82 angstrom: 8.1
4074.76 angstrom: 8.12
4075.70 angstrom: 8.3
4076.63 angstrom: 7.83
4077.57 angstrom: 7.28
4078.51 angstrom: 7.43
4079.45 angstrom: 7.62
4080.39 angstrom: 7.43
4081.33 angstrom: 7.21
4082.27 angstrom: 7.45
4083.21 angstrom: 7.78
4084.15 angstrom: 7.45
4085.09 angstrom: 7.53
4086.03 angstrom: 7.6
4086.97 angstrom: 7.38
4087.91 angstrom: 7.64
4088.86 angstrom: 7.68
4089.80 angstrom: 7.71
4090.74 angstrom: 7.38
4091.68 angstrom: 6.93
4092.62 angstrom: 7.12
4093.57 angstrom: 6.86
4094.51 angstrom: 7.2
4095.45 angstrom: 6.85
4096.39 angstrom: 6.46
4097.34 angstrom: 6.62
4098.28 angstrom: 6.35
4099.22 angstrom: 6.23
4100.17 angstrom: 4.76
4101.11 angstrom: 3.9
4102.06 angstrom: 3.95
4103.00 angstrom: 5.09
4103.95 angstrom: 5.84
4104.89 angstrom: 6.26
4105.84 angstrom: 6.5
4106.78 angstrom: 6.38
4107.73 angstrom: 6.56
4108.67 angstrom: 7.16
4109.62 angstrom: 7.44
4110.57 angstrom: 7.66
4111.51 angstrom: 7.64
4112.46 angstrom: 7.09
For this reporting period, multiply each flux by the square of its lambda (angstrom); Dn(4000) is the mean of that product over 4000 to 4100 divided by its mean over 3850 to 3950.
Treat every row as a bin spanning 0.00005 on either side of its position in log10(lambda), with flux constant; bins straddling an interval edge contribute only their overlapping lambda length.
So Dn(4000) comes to 1.15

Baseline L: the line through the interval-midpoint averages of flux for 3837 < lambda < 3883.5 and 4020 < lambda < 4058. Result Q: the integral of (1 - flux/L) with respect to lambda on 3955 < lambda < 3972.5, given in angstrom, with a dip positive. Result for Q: 4.1 angstrom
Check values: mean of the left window 7.54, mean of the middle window 5.86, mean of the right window 7.8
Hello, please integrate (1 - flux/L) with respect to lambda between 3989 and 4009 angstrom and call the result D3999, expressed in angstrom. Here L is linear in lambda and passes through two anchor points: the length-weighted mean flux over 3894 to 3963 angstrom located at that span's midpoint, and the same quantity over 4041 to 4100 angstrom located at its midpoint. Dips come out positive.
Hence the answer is -1.3 angstrom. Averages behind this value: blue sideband 7.29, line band 7.91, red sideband 7.57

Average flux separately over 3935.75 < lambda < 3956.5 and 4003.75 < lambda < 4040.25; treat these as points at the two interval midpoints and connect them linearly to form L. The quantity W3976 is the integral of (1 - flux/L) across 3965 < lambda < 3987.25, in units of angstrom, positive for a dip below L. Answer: 4.4 angstrom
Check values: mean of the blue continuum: 7.59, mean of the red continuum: 7.84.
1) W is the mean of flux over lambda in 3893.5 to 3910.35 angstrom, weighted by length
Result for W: 7.37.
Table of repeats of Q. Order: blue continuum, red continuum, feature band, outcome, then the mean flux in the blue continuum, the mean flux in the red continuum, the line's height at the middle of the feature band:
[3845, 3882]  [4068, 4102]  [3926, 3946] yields 2.6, 7.75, 7.16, 7.55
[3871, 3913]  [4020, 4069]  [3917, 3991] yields 4.5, 7.04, 7.82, 7.36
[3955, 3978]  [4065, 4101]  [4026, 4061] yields -4.8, 6.05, 7.29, 6.87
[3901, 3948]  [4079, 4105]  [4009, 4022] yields -1.8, 7.17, 6.73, 6.93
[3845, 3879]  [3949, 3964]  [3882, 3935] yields 5.4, 7.74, 7.55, 7.65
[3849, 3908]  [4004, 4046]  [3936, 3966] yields 0.4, 7.26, 7.82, 7.54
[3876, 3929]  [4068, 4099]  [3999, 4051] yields -3.7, 7.18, 7.39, 7.32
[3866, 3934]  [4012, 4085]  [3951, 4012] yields 2.7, 7.12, 7.79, 7.48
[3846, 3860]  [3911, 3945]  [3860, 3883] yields -0.5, 7.76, 7.05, 7.59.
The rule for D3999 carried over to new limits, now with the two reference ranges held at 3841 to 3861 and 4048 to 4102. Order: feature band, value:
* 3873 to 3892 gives 2.27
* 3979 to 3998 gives -0.72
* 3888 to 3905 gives 2.26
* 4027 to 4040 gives -0.51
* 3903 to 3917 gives -0.06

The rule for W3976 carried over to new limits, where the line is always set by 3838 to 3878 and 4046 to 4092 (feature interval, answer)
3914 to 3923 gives -0.1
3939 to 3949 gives 0.1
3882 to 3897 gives 2.9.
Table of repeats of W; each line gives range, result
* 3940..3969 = 7.05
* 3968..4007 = 7.14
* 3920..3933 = 7.14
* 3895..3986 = 6.99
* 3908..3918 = 7.74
